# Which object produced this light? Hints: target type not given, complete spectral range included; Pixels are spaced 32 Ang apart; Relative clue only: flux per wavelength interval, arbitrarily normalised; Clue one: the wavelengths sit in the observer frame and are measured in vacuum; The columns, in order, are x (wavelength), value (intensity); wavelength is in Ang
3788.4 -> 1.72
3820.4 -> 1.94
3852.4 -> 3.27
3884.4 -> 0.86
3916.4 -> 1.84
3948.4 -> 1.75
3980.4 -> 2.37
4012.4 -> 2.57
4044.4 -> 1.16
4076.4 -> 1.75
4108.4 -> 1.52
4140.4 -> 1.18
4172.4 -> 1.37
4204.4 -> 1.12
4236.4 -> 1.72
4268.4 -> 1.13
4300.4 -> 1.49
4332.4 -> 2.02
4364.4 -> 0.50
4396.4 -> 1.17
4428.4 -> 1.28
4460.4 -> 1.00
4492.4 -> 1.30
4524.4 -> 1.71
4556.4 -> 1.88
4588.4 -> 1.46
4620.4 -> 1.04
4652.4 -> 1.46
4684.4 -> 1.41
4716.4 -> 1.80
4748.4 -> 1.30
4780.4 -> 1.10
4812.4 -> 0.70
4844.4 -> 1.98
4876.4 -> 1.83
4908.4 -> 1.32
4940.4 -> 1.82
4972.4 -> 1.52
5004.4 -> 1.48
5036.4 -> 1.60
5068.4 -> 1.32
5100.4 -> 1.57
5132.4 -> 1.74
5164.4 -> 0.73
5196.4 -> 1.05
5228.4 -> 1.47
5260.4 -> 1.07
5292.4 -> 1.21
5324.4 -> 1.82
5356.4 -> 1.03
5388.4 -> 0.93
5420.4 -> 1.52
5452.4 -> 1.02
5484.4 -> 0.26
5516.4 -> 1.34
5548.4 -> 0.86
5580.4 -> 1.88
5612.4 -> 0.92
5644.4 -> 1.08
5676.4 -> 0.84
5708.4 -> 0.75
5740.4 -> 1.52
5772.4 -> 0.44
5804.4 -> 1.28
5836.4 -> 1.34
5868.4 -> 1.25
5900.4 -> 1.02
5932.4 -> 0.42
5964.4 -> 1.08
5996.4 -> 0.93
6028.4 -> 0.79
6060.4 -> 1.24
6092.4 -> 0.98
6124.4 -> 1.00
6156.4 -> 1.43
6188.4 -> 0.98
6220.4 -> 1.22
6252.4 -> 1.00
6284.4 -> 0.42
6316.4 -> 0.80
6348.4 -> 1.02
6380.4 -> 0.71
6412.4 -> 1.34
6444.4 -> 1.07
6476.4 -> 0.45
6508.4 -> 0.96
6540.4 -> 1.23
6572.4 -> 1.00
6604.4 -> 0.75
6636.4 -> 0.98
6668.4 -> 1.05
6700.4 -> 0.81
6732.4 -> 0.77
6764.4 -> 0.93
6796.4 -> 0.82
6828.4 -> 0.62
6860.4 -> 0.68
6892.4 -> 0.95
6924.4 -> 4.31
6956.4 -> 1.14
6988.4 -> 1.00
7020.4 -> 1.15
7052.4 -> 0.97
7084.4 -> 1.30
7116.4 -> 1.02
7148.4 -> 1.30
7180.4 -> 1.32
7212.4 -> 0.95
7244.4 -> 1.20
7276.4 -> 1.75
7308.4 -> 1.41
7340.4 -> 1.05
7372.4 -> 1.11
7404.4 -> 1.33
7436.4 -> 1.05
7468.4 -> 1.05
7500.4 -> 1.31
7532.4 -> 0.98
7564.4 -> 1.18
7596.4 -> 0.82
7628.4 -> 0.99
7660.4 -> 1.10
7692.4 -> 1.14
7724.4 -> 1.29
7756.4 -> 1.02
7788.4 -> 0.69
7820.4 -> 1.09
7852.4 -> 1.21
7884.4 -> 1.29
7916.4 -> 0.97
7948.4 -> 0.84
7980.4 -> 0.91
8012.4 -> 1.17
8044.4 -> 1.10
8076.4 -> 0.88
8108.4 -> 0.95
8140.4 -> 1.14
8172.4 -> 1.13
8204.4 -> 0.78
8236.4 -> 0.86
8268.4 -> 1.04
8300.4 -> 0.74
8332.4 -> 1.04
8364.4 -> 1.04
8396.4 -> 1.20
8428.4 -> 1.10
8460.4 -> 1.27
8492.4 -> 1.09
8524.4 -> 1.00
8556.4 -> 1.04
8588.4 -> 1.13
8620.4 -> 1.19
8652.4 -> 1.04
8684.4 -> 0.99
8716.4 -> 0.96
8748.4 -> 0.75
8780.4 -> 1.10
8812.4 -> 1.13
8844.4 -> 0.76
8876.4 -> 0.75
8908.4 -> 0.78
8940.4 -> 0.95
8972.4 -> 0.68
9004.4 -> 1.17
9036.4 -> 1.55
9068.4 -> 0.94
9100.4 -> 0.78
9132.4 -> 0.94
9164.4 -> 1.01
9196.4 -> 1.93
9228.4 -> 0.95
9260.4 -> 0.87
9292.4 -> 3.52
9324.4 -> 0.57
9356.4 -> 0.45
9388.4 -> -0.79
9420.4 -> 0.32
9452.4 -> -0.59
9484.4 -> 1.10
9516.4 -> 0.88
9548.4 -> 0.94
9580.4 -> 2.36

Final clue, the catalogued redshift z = 0.855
